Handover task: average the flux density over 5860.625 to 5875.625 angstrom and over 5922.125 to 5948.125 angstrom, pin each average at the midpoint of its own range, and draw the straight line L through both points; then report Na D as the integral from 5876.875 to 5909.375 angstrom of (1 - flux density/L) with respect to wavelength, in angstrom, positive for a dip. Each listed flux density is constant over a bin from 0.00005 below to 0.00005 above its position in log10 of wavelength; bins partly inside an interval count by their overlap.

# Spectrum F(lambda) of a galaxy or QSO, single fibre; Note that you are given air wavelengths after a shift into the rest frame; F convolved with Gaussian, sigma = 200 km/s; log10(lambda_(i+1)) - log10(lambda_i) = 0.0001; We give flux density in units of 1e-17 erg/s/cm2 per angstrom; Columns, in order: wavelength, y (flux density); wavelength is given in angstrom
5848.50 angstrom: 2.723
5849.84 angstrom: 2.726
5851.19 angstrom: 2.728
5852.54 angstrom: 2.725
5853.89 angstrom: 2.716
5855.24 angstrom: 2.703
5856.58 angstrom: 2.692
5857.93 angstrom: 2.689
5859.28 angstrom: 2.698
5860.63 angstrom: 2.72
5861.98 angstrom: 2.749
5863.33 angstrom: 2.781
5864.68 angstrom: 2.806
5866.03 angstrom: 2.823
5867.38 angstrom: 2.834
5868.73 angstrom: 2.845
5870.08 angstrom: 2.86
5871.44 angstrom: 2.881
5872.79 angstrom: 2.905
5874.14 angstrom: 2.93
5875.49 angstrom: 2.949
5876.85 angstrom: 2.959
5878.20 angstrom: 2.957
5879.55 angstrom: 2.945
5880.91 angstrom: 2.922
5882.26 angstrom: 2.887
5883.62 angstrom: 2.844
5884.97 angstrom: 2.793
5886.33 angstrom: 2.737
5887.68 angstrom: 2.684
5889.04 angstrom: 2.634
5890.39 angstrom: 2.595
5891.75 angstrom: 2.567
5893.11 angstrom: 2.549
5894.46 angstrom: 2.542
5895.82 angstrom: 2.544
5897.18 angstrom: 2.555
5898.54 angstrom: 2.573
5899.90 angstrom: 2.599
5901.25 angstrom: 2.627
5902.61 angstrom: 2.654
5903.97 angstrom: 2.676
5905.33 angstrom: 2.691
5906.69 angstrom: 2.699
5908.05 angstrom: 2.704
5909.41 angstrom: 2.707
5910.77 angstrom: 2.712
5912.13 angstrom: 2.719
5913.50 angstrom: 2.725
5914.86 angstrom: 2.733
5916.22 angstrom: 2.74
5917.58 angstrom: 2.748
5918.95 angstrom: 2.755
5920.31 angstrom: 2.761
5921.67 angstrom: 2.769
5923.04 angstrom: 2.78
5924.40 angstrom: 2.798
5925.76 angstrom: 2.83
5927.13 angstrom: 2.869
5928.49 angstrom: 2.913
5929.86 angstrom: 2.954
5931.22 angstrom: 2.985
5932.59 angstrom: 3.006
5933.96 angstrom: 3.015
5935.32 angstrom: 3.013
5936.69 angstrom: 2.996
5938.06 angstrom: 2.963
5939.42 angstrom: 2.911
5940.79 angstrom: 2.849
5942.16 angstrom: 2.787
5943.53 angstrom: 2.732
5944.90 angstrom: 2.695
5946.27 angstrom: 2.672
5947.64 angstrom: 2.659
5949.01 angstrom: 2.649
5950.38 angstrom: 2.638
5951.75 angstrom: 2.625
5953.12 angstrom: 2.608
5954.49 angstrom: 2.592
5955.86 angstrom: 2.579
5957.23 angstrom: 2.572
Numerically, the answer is 1.7 angstrom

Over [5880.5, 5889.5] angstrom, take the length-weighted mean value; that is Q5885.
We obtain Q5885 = 2.79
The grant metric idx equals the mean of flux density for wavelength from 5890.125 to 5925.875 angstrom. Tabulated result 2.68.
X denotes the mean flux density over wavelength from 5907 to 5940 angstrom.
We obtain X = 2.84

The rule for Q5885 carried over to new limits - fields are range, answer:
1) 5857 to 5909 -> 2.75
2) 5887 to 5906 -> 2.61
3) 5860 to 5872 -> 2.81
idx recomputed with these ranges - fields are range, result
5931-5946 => 2.89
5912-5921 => 2.74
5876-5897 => 2.74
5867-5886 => 2.89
